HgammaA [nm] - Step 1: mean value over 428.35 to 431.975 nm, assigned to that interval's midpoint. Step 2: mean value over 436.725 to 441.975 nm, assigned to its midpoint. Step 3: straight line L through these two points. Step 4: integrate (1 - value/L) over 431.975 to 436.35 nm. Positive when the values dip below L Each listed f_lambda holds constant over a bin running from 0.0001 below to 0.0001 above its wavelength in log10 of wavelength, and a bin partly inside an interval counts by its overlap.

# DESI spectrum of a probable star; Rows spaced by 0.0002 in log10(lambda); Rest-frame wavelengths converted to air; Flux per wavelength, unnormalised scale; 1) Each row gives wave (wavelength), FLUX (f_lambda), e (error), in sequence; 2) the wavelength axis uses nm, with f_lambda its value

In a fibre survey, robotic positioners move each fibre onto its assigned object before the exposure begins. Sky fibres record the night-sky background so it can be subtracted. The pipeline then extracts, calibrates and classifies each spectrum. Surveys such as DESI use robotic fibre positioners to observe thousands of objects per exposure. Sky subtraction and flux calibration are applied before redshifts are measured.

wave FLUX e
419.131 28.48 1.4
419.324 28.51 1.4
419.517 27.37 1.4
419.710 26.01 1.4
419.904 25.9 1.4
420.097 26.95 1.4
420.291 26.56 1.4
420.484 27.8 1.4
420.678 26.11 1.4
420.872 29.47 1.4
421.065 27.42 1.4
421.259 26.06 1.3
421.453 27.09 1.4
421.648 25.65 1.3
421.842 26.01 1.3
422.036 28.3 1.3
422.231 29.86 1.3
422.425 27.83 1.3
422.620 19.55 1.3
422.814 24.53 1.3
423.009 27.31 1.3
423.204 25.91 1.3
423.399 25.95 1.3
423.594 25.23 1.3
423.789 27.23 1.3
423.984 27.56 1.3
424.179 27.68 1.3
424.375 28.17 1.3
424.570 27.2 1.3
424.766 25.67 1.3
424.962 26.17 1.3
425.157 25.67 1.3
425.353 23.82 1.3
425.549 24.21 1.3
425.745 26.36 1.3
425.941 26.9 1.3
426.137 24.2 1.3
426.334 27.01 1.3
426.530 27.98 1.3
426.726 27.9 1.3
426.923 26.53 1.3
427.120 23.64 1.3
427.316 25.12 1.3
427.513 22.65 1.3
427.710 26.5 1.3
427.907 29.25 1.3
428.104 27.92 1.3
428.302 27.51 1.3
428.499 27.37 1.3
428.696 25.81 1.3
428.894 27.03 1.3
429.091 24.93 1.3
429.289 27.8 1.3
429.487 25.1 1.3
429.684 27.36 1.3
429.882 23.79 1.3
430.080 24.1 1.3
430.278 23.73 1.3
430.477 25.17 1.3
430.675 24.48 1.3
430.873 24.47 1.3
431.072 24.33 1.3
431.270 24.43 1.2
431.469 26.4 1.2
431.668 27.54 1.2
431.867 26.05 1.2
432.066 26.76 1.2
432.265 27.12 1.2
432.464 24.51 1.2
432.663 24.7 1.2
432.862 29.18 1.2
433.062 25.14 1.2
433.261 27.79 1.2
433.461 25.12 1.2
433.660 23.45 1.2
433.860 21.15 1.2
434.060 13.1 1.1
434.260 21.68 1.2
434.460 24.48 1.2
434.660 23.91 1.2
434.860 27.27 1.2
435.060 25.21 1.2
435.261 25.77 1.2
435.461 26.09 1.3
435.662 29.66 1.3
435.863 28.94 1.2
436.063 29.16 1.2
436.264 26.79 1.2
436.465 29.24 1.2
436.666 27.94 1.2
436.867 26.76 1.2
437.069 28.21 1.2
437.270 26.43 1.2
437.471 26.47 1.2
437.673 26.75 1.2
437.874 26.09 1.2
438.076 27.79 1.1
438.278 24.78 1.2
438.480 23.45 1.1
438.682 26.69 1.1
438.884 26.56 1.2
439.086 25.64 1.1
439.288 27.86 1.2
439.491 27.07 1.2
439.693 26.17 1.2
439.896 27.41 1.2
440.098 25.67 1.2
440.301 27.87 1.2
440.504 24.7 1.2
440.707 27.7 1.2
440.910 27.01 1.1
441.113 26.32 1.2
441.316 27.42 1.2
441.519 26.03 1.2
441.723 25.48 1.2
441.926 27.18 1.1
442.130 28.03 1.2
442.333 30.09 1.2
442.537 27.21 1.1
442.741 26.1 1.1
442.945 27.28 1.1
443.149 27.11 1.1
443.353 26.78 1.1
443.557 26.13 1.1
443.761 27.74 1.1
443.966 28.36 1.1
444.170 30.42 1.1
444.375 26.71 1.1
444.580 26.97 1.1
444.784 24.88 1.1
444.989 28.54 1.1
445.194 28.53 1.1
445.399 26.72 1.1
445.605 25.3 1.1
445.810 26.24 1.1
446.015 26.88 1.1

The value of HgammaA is 0.11 nm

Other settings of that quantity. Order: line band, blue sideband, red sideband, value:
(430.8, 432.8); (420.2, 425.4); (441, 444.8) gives 0.08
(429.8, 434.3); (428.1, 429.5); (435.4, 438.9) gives 0.38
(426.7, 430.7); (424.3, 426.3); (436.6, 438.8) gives 0.02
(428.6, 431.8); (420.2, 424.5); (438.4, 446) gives 0.16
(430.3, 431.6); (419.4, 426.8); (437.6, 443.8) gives 0.08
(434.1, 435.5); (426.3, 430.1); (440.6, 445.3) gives 0.13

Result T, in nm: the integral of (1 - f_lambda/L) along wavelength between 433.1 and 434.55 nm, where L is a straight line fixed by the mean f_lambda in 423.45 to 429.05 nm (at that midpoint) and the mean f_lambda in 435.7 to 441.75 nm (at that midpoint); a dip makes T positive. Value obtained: 0.226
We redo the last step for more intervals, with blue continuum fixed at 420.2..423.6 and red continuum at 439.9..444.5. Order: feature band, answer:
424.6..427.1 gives 0.06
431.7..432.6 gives 0.02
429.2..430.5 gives 0.07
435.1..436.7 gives -0.05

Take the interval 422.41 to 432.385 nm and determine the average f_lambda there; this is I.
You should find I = 25.9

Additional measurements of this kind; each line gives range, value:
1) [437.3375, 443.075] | 26.7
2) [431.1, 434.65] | 24.6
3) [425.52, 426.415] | 25.8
